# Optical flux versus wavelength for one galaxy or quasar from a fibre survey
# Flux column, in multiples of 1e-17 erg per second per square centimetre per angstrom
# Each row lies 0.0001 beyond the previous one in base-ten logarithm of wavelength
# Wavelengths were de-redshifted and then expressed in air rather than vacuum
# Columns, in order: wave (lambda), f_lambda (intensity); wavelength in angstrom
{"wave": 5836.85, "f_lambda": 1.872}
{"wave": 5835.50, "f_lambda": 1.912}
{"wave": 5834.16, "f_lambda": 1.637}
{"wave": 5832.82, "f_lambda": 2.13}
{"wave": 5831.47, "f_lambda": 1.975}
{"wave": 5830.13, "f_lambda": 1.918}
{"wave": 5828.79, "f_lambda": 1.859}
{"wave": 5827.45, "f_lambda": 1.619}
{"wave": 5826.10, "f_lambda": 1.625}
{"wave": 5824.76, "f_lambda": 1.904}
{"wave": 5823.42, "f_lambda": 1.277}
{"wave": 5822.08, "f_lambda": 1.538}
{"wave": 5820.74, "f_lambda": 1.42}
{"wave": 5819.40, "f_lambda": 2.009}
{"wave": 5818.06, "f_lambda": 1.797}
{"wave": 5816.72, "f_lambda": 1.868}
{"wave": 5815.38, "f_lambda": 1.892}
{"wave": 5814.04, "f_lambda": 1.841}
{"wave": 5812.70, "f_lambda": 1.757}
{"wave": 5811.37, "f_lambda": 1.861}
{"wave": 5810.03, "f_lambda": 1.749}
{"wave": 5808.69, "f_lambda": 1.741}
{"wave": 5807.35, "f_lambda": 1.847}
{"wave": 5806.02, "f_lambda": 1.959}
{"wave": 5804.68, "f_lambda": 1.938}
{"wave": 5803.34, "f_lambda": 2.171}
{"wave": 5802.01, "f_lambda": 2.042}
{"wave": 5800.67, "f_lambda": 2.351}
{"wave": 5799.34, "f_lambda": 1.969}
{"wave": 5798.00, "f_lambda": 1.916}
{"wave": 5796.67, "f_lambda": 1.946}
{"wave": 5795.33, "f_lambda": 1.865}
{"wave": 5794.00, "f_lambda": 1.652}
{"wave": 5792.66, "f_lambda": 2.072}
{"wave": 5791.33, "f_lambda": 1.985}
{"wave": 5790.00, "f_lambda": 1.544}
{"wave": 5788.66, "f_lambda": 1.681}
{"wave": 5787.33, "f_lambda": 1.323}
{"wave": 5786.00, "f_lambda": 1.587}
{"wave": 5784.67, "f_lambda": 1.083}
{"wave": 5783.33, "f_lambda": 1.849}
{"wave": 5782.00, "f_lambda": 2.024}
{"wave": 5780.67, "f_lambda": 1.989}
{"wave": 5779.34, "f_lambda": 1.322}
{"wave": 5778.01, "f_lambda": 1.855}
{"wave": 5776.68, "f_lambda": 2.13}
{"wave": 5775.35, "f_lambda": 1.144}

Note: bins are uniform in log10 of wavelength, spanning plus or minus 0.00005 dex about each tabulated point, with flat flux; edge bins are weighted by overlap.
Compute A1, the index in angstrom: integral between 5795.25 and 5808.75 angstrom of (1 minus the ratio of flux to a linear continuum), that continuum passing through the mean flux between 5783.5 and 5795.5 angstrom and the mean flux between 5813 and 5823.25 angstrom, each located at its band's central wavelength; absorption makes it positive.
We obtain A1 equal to -2.5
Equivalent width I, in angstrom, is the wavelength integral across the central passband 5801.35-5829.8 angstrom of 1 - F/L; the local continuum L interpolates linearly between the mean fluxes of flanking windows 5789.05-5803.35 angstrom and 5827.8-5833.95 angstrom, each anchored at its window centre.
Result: 2.0 angstrom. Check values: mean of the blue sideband 1.94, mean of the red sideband 1.93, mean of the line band 1.8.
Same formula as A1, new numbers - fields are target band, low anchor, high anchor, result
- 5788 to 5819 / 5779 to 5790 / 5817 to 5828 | -4.87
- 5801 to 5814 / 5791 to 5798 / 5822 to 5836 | -0.36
